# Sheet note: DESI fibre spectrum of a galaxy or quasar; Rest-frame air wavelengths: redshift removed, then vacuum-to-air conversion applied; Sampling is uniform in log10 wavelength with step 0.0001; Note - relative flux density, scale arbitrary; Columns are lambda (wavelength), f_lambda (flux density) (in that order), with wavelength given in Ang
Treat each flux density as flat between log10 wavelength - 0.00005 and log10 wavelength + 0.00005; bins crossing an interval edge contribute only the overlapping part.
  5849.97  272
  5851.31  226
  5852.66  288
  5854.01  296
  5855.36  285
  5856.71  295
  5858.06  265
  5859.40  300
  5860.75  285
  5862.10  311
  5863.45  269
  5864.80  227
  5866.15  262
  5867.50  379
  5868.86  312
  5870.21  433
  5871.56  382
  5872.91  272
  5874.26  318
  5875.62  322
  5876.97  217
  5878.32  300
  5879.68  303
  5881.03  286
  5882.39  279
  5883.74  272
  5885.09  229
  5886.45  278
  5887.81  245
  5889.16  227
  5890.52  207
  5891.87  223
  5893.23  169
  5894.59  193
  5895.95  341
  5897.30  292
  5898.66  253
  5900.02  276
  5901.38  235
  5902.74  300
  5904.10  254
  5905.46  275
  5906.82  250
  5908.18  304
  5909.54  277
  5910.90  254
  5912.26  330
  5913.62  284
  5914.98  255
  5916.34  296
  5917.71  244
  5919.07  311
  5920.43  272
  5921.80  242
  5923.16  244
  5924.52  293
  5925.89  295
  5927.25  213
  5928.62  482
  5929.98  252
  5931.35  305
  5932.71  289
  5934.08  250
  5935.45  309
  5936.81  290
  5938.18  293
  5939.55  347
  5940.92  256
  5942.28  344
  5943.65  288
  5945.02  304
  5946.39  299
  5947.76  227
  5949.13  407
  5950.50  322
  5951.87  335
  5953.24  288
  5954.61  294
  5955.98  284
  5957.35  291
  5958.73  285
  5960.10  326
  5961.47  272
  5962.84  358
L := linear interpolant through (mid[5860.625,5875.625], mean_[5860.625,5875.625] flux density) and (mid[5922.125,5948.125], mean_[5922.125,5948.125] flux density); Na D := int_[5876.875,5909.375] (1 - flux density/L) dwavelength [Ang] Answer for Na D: 5.0 Ang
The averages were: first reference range 315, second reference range 294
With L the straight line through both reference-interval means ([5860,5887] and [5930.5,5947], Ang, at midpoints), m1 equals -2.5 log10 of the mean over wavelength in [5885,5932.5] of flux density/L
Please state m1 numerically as 0.11 mag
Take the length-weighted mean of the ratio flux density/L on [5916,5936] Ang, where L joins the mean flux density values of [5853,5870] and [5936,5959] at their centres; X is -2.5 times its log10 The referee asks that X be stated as 0.06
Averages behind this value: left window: 294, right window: 304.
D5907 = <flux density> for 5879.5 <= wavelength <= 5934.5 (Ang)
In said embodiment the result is 270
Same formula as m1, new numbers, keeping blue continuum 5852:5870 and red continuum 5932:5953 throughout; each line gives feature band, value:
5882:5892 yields 0.21 mag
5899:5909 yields 0.11 mag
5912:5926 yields 0.09 mag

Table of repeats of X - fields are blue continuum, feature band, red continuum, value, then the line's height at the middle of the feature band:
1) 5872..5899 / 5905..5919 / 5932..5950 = 0.01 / 281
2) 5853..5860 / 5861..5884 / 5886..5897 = -0.15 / 265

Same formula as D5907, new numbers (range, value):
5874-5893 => 261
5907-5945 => 289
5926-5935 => 299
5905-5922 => 277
